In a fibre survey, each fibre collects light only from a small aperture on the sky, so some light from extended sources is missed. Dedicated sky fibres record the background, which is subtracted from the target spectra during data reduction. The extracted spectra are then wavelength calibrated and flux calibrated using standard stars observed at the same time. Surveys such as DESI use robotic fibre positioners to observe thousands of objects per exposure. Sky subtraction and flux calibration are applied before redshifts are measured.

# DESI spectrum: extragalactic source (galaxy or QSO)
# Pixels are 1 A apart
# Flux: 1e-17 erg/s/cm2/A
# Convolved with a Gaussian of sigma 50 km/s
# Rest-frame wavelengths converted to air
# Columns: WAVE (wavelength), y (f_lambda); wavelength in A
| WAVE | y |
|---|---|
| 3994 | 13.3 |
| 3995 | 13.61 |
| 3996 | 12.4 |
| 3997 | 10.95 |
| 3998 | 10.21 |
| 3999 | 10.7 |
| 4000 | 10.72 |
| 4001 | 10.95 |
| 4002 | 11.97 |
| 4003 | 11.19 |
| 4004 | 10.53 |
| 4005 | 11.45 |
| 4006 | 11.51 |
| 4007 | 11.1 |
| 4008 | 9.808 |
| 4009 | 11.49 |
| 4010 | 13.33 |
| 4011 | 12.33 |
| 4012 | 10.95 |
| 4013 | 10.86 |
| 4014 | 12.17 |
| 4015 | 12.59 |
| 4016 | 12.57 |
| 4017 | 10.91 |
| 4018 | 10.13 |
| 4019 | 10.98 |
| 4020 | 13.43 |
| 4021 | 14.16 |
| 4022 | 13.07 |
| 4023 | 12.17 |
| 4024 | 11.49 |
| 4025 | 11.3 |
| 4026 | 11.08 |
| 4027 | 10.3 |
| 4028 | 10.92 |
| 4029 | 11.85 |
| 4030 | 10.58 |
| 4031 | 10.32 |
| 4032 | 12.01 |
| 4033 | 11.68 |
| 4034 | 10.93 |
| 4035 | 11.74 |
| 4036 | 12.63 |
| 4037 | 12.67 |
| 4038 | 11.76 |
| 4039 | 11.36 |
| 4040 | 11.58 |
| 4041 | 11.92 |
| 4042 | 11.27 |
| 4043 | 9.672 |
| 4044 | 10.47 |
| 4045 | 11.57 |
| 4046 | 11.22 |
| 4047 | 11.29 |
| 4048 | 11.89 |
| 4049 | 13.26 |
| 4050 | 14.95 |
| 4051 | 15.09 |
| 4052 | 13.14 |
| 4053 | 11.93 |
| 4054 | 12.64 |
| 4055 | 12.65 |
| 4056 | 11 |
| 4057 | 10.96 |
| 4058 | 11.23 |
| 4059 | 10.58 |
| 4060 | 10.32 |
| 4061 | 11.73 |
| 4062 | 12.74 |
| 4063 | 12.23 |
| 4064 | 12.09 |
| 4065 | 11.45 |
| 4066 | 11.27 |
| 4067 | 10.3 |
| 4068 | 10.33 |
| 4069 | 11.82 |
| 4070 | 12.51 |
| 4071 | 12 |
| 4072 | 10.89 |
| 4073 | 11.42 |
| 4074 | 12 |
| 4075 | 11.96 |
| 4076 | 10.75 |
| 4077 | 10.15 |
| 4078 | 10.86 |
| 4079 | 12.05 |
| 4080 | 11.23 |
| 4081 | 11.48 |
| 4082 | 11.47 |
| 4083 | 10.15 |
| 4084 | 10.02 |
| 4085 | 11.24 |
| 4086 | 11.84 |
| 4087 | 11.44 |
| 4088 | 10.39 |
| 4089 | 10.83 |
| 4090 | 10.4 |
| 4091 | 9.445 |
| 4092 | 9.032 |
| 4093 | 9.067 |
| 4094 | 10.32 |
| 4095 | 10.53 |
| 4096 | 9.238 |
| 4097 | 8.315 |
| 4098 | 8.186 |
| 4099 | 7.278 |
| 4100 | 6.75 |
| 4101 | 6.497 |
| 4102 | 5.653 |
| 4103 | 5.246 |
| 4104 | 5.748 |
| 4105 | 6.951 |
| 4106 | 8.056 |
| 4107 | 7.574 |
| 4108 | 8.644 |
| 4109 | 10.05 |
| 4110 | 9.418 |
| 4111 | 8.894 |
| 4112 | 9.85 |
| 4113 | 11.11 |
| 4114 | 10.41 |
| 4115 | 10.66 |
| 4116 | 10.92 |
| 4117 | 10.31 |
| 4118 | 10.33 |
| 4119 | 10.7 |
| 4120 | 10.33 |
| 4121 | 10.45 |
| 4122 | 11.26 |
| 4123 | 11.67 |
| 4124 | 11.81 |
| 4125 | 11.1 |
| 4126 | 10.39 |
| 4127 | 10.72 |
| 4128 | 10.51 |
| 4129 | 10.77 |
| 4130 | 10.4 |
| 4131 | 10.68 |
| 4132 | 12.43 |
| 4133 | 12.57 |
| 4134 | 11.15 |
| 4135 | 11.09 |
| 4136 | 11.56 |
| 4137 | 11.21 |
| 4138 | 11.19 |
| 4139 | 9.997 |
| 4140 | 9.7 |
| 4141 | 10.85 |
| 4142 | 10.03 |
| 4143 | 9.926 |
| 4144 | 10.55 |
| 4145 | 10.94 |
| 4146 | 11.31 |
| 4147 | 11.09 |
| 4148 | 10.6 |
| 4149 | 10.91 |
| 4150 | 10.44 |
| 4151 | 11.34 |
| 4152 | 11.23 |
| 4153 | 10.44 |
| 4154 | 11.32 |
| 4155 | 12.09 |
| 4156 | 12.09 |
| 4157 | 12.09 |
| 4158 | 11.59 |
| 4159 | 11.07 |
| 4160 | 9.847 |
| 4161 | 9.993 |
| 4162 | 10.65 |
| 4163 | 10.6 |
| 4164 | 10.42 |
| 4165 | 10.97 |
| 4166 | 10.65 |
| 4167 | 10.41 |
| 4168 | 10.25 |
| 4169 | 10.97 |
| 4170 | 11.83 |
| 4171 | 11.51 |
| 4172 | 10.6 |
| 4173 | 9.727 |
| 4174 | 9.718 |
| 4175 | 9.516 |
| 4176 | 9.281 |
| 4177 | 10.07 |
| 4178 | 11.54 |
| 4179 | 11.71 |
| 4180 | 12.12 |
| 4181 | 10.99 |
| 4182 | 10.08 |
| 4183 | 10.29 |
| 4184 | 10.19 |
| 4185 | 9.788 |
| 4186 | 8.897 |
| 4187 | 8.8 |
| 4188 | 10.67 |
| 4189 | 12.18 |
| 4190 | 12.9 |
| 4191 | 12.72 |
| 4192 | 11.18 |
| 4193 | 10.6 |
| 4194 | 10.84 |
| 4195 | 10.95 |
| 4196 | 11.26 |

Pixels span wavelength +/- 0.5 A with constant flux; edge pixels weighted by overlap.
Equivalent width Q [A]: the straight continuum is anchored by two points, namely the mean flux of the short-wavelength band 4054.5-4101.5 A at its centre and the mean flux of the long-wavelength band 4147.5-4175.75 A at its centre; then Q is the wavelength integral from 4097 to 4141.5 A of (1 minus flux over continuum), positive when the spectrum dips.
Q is 3.9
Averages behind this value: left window 10.6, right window 10.8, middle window 9.78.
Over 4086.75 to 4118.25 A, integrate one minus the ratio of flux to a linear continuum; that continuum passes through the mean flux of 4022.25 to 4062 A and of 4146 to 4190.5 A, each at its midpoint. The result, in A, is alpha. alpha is 6.4 A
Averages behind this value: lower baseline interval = 11.7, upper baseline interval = 10.8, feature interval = 8.96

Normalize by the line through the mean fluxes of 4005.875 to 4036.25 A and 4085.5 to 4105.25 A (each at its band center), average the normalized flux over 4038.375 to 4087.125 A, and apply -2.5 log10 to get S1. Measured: -0.16 mag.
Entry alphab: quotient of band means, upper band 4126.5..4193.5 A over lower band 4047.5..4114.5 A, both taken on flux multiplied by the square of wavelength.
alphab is 1.08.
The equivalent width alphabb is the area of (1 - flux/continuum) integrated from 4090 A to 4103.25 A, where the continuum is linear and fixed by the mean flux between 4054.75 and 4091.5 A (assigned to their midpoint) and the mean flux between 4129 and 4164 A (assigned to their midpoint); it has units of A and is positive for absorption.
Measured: 3.4 A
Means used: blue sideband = 11.2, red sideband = 11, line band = 8.26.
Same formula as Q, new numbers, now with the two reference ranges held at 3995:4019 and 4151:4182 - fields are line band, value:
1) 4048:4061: -1.2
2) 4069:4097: 0.8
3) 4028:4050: -0.6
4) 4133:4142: 0.0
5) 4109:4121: 0.8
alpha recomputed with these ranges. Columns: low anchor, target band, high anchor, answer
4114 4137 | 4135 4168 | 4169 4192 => 0.0 A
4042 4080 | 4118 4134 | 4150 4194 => 0.2 A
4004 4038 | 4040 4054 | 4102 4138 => -1.1 A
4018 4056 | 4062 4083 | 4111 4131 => -0.1 A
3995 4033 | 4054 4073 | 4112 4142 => -0.4 A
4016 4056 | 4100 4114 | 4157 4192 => 4.0 A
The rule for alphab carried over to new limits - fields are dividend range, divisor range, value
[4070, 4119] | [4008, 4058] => 0.85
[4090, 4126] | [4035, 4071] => 0.80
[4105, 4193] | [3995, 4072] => 0.97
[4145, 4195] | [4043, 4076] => 0.97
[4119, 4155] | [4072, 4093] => 1.03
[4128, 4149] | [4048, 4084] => 0.96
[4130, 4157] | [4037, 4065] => 0.97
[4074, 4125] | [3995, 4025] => 0.88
